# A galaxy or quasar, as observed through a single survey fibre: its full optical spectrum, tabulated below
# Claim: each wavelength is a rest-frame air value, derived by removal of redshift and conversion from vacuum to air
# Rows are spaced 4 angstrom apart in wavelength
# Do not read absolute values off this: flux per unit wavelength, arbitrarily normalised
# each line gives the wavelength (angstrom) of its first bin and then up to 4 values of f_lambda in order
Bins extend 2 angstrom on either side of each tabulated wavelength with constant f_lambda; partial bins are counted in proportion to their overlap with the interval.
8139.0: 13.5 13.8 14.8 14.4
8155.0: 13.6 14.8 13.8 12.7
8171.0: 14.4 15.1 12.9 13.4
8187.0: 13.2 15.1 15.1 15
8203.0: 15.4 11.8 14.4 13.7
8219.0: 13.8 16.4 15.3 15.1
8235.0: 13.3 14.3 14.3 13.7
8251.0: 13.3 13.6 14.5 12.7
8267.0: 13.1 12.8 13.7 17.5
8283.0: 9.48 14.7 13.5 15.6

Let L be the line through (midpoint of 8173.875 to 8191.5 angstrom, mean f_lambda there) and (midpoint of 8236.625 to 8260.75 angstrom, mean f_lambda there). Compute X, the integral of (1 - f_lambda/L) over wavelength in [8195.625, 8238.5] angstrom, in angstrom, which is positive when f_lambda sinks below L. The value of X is -1.8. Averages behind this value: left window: 13.8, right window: 13.9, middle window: 14.4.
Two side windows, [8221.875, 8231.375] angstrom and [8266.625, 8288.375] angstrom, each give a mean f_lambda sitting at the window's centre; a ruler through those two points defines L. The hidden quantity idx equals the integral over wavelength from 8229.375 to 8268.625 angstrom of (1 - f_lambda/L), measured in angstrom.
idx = 2.5 angstrom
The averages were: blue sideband 15.6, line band 13.8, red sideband 13.5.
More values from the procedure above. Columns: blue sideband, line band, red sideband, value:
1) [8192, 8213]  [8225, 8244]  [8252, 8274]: -0.9 angstrom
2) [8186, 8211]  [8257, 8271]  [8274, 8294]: 0.6 angstrom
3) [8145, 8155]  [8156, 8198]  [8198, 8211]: 0.5 angstrom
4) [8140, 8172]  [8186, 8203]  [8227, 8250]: -0.8 angstrom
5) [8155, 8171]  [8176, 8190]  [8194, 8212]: 0.6 angstrom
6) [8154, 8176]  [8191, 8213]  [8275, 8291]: -0.7 angstrom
